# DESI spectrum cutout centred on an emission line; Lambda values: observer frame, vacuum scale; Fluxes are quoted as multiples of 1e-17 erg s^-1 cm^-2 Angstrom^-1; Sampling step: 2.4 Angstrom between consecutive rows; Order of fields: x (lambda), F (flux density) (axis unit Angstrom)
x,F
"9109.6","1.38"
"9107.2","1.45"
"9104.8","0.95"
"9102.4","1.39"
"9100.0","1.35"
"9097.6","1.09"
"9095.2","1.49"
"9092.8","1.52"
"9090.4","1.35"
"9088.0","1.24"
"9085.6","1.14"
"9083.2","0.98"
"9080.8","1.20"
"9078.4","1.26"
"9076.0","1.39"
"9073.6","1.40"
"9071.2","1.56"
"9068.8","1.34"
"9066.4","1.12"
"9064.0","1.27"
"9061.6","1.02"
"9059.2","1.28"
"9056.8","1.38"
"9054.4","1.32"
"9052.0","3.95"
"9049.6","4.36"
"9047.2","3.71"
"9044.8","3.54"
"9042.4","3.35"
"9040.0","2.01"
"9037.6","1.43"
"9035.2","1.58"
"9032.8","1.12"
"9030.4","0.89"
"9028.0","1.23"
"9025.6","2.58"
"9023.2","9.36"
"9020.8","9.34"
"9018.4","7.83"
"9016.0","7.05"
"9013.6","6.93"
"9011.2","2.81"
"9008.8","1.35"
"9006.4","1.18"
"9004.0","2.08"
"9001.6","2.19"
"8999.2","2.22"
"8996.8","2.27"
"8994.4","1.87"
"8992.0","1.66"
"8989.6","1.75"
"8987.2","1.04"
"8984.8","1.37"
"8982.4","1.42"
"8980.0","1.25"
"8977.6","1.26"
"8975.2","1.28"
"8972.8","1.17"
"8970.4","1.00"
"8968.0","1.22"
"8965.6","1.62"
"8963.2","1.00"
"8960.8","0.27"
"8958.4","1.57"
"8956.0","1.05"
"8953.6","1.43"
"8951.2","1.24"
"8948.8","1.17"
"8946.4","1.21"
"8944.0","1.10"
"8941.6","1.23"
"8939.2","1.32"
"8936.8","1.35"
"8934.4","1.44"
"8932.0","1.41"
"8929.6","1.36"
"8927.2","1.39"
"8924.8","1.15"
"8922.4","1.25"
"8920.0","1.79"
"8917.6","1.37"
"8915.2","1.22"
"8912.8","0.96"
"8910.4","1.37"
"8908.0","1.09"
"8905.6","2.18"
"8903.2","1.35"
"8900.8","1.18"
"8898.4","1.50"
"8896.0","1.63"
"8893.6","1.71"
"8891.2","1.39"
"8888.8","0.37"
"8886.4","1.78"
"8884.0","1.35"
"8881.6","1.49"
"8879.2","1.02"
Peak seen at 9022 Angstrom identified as H-alpha 6563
